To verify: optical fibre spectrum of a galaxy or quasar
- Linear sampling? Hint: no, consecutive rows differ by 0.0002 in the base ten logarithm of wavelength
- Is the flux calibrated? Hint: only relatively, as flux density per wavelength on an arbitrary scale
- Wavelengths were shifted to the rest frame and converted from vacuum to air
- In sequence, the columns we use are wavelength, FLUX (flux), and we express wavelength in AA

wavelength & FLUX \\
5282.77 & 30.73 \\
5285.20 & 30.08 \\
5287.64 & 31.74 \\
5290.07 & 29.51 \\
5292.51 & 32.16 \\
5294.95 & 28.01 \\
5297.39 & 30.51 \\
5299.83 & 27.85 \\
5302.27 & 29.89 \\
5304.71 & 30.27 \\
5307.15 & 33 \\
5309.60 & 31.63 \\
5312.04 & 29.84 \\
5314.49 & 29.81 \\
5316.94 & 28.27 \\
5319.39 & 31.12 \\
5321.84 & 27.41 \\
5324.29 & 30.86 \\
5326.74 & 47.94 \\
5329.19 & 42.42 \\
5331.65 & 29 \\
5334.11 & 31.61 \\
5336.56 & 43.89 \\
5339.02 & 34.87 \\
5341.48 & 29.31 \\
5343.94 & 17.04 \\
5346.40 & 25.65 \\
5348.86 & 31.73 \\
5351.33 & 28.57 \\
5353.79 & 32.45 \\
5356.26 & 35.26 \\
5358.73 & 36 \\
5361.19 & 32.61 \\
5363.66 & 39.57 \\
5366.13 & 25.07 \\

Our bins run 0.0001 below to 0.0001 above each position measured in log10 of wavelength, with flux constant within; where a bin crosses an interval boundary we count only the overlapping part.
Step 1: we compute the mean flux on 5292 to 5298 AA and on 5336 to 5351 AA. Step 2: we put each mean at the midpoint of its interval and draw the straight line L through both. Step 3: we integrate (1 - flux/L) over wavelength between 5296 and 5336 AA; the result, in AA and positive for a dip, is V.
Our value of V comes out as -3.1 AA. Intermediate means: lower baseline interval 30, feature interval 32.2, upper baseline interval 29.7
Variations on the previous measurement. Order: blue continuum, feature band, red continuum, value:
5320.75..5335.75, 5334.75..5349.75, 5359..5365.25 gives 2.1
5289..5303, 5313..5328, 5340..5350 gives -2.5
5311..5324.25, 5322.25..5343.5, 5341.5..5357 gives -4.6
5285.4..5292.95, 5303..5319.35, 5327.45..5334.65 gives 1.4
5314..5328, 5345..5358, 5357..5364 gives 1.6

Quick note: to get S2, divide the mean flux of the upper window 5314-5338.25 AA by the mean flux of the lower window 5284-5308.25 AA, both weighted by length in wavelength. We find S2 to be 1.14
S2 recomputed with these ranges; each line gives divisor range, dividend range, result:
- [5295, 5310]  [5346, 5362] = 1.06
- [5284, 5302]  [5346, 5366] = 1.09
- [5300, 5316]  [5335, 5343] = 1.15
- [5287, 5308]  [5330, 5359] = 1.03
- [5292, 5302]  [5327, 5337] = 1.26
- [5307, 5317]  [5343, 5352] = 0.85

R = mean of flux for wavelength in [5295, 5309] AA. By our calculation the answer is 30.2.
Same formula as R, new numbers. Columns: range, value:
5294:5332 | 31.8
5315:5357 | 32.1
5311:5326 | 30.1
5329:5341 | 35.4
